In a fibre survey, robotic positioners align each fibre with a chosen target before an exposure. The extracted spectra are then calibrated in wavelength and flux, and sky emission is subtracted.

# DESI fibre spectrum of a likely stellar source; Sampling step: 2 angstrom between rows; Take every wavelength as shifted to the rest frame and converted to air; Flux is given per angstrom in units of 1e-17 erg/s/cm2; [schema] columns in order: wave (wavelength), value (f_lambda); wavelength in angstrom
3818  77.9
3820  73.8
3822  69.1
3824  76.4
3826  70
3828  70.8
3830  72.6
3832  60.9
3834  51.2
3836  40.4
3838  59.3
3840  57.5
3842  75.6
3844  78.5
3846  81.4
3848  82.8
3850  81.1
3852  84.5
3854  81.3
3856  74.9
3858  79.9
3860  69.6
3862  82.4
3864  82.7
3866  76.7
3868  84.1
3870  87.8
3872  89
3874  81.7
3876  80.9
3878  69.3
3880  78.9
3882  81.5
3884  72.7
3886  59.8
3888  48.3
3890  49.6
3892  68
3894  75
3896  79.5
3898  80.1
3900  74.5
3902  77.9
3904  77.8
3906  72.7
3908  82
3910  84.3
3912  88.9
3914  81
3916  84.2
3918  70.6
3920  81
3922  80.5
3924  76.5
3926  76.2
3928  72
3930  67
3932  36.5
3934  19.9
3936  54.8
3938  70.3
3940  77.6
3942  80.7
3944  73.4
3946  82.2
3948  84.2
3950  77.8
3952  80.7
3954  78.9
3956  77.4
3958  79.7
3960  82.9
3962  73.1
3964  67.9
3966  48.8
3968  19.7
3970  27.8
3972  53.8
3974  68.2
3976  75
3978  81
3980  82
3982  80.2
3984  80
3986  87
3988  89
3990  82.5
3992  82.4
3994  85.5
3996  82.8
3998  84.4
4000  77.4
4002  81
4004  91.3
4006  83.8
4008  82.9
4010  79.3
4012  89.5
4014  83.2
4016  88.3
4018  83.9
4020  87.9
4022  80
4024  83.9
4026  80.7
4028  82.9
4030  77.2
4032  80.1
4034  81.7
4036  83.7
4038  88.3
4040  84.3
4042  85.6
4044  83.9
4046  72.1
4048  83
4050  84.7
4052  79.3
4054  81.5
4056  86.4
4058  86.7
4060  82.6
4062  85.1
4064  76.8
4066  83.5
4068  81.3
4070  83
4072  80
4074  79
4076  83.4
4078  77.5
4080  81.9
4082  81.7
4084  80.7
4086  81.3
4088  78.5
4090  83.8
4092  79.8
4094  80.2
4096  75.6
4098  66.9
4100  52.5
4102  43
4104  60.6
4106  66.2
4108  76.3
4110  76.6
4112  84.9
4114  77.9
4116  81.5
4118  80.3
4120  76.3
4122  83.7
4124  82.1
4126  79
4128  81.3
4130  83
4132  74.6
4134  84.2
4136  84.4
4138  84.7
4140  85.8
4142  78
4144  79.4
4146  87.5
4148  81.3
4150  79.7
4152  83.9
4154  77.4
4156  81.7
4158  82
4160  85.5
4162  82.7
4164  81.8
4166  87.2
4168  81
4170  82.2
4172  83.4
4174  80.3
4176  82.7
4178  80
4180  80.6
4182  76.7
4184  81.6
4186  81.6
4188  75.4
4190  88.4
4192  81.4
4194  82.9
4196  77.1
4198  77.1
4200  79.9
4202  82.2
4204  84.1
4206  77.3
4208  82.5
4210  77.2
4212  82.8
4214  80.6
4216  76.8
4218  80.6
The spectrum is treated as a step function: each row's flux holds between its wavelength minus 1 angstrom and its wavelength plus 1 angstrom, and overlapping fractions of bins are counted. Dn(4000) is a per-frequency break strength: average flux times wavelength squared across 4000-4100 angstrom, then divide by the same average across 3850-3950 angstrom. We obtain 1.18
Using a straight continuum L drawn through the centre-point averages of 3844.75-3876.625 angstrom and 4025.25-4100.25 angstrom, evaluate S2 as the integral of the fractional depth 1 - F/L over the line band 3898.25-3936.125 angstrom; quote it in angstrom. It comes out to 4.2 angstrom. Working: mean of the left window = 81.3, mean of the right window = 80.7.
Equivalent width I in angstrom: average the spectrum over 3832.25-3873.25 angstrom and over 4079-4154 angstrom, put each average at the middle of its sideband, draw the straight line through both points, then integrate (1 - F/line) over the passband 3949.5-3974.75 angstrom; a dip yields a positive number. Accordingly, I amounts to 3.98 angstrom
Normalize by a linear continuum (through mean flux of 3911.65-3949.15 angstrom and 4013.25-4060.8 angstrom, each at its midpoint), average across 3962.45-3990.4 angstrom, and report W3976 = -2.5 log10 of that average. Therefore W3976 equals 0.14 mag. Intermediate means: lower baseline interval 71.2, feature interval 67.1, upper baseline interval 83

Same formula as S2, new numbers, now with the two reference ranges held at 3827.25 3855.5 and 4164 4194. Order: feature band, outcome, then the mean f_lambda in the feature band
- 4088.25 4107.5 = 2.57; 68.3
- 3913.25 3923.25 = -0.93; 79.3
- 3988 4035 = -4.62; 83.3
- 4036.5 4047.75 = -0.88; 82.9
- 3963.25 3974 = 4.20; 45.3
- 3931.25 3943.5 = 2.60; 57.7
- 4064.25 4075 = -0.44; 81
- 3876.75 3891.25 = 1.09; 66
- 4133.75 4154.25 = -0.53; 82.5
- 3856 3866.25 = -1.08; 78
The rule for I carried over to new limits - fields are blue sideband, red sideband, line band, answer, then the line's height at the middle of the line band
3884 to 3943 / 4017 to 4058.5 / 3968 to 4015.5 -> 0.5 angstrom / 78.2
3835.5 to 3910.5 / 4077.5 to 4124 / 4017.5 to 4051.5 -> -3.3 angstrom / 75.2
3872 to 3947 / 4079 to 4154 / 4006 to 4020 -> -1.8 angstrom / 75.1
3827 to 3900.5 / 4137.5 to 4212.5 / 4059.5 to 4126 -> 1.8 angstrom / 79.3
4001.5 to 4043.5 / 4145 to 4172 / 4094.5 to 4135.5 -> 4.2 angstrom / 83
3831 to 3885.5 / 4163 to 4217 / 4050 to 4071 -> -1.1 angstrom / 78.6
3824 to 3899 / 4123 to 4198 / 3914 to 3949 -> 2.3 angstrom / 75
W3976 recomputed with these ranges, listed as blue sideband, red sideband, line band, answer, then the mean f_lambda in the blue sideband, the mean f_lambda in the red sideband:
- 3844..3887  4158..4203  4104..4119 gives 0.06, 79.2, 81.5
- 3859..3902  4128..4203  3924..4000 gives 0.09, 74.9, 81.6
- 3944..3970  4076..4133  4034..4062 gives -0.13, 69.5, 76.1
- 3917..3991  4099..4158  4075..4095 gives -0.07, 70.2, 77.6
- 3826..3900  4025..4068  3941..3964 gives -0.02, 73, 82.4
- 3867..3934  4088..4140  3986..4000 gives -0.12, 74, 76.2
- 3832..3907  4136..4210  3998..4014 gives -0.09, 73.6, 81.6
